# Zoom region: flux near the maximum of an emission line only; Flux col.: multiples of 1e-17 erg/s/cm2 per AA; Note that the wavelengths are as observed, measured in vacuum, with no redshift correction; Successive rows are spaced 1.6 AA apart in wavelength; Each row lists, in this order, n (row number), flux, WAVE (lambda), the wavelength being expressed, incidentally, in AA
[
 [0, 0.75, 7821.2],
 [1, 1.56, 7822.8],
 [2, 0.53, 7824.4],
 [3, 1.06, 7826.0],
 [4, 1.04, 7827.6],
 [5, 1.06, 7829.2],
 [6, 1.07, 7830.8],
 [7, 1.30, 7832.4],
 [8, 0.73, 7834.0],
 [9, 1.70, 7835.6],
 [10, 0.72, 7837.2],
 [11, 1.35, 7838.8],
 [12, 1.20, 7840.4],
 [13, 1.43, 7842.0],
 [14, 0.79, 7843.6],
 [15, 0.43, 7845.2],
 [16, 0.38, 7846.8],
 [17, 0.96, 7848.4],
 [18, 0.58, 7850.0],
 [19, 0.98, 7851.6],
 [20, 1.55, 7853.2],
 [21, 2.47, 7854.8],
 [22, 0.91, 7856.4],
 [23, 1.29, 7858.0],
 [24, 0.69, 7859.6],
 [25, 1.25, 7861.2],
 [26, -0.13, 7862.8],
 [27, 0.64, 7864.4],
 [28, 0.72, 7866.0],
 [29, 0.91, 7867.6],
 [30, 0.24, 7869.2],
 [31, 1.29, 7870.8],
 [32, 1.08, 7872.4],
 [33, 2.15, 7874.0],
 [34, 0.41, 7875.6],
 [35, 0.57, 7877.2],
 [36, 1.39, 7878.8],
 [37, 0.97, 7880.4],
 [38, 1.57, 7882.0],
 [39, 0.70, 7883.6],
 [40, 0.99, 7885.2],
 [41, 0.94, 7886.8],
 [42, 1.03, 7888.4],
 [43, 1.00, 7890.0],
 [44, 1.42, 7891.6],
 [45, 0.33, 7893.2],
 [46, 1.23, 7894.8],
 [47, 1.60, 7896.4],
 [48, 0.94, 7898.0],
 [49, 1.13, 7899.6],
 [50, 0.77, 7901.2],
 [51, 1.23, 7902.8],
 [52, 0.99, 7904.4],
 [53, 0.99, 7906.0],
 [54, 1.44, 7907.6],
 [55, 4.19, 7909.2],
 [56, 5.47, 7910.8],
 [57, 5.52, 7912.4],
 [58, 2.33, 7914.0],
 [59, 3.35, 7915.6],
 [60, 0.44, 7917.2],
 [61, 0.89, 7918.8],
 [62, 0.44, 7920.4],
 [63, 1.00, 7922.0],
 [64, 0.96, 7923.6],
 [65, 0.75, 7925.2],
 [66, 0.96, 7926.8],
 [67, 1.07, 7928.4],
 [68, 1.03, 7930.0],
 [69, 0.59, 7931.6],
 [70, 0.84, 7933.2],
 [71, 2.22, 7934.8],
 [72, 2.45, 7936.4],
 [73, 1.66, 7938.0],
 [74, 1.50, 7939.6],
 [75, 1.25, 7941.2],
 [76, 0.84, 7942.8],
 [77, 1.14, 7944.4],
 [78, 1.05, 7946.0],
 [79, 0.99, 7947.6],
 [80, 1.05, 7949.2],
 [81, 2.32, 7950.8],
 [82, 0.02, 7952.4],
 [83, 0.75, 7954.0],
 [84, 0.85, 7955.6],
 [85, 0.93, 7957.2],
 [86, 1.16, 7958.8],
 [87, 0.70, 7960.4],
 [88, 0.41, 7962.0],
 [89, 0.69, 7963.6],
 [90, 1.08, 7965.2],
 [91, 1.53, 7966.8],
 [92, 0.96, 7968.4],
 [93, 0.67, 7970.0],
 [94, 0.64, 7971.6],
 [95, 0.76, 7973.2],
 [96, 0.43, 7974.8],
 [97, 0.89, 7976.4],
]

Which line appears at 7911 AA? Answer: H-alpha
